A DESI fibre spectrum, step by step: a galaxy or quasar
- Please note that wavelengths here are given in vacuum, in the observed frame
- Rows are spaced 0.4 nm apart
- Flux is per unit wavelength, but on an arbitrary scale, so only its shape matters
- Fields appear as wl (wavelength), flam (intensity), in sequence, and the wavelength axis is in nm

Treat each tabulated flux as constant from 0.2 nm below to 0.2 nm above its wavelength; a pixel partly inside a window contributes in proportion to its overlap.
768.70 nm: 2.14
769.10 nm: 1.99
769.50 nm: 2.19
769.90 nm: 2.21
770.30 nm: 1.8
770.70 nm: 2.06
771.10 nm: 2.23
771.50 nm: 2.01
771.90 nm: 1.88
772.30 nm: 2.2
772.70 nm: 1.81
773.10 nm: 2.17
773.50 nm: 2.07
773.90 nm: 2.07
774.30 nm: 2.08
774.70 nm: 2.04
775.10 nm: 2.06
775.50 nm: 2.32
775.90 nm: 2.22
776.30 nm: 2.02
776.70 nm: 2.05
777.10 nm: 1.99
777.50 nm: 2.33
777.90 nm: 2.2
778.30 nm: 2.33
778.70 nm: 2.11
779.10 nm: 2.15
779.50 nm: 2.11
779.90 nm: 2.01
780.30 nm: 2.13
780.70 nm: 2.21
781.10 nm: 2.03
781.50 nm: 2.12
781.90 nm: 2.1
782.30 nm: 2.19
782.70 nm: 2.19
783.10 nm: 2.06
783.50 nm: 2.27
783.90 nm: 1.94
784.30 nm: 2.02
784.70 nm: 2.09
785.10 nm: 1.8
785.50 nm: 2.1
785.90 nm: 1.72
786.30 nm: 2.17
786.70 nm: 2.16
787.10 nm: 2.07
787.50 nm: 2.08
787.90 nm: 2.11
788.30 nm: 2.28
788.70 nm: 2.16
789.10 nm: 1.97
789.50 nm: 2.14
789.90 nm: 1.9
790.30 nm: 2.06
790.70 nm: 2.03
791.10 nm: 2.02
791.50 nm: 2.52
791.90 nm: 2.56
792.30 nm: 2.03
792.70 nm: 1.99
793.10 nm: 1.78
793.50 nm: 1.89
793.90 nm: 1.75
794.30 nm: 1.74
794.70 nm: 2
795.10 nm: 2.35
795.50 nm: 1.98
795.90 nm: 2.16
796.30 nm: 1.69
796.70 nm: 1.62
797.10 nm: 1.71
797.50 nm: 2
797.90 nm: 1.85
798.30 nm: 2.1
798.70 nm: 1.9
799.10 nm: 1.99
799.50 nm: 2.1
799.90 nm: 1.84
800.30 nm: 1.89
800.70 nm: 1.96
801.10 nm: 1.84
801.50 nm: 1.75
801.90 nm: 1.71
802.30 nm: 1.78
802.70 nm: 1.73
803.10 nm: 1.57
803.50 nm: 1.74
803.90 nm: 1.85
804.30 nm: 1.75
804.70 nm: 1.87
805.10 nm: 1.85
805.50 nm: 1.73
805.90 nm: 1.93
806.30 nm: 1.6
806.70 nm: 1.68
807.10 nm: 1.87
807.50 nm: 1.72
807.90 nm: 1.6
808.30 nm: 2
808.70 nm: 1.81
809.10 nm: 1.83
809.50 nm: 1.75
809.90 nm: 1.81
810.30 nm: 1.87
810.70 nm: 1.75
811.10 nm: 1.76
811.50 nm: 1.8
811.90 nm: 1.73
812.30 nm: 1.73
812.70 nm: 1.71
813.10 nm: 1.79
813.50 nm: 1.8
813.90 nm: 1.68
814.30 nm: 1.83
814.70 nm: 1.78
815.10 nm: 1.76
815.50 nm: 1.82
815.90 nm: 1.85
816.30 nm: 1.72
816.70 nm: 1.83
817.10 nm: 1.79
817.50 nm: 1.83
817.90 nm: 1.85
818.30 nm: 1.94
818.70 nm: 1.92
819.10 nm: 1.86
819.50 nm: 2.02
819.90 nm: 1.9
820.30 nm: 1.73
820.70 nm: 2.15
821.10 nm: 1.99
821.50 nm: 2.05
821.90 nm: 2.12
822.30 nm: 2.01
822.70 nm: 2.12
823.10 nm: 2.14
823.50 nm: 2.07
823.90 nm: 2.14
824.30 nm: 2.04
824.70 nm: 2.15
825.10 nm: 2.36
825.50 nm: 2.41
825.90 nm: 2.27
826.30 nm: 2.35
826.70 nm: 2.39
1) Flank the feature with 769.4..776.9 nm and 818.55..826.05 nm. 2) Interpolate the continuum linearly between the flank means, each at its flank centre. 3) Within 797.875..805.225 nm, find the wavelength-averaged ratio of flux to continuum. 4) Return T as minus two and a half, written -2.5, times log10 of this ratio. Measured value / 0.13 mag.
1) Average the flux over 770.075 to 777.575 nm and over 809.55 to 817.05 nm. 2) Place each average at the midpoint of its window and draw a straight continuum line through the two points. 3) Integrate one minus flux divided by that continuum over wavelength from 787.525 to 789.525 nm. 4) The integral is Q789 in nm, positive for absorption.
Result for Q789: -0.17 nm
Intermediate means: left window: 2.07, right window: 1.78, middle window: 2.13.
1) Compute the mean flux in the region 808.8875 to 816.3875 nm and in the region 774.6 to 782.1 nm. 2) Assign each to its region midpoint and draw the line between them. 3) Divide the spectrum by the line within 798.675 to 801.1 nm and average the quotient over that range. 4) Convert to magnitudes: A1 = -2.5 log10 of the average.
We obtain -0.02 mag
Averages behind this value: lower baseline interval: 2.13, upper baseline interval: 1.78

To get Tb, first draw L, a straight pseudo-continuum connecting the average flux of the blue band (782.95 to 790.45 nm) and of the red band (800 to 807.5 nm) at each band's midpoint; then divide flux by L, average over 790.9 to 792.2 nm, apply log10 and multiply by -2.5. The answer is -0.18 mag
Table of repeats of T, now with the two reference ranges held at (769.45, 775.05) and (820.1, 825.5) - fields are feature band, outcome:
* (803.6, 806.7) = 0.16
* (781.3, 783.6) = -0.04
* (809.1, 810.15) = 0.16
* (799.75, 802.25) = 0.14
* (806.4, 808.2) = 0.20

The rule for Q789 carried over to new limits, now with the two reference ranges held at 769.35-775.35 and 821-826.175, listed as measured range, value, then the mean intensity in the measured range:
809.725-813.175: 0.58 nm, 1.77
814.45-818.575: 0.61 nm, 1.82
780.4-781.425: -0.02 nm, 2.12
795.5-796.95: 0.18 nm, 1.84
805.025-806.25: 0.18 nm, 1.81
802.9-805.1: 0.36 nm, 1.76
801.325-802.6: 0.22 nm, 1.75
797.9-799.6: 0.09 nm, 2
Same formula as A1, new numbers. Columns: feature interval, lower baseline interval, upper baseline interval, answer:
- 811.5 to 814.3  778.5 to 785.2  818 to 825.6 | 0.18 mag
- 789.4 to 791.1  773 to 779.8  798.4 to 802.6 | -0.02 mag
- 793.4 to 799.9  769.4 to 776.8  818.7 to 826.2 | 0.08 mag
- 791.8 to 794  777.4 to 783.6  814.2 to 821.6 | 0.04 mag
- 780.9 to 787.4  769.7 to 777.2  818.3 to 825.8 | 0.00 mag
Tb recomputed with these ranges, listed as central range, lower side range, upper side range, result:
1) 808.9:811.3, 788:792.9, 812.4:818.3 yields 0.042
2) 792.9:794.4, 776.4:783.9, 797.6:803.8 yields 0.091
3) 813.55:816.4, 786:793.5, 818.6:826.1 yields 0.171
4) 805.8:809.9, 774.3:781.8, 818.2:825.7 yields 0.173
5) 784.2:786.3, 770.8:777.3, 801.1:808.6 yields 0.000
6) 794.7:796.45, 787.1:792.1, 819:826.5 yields 0.047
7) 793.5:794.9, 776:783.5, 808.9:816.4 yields 0.079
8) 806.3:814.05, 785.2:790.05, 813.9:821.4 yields 0.085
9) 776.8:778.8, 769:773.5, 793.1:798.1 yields -0.093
